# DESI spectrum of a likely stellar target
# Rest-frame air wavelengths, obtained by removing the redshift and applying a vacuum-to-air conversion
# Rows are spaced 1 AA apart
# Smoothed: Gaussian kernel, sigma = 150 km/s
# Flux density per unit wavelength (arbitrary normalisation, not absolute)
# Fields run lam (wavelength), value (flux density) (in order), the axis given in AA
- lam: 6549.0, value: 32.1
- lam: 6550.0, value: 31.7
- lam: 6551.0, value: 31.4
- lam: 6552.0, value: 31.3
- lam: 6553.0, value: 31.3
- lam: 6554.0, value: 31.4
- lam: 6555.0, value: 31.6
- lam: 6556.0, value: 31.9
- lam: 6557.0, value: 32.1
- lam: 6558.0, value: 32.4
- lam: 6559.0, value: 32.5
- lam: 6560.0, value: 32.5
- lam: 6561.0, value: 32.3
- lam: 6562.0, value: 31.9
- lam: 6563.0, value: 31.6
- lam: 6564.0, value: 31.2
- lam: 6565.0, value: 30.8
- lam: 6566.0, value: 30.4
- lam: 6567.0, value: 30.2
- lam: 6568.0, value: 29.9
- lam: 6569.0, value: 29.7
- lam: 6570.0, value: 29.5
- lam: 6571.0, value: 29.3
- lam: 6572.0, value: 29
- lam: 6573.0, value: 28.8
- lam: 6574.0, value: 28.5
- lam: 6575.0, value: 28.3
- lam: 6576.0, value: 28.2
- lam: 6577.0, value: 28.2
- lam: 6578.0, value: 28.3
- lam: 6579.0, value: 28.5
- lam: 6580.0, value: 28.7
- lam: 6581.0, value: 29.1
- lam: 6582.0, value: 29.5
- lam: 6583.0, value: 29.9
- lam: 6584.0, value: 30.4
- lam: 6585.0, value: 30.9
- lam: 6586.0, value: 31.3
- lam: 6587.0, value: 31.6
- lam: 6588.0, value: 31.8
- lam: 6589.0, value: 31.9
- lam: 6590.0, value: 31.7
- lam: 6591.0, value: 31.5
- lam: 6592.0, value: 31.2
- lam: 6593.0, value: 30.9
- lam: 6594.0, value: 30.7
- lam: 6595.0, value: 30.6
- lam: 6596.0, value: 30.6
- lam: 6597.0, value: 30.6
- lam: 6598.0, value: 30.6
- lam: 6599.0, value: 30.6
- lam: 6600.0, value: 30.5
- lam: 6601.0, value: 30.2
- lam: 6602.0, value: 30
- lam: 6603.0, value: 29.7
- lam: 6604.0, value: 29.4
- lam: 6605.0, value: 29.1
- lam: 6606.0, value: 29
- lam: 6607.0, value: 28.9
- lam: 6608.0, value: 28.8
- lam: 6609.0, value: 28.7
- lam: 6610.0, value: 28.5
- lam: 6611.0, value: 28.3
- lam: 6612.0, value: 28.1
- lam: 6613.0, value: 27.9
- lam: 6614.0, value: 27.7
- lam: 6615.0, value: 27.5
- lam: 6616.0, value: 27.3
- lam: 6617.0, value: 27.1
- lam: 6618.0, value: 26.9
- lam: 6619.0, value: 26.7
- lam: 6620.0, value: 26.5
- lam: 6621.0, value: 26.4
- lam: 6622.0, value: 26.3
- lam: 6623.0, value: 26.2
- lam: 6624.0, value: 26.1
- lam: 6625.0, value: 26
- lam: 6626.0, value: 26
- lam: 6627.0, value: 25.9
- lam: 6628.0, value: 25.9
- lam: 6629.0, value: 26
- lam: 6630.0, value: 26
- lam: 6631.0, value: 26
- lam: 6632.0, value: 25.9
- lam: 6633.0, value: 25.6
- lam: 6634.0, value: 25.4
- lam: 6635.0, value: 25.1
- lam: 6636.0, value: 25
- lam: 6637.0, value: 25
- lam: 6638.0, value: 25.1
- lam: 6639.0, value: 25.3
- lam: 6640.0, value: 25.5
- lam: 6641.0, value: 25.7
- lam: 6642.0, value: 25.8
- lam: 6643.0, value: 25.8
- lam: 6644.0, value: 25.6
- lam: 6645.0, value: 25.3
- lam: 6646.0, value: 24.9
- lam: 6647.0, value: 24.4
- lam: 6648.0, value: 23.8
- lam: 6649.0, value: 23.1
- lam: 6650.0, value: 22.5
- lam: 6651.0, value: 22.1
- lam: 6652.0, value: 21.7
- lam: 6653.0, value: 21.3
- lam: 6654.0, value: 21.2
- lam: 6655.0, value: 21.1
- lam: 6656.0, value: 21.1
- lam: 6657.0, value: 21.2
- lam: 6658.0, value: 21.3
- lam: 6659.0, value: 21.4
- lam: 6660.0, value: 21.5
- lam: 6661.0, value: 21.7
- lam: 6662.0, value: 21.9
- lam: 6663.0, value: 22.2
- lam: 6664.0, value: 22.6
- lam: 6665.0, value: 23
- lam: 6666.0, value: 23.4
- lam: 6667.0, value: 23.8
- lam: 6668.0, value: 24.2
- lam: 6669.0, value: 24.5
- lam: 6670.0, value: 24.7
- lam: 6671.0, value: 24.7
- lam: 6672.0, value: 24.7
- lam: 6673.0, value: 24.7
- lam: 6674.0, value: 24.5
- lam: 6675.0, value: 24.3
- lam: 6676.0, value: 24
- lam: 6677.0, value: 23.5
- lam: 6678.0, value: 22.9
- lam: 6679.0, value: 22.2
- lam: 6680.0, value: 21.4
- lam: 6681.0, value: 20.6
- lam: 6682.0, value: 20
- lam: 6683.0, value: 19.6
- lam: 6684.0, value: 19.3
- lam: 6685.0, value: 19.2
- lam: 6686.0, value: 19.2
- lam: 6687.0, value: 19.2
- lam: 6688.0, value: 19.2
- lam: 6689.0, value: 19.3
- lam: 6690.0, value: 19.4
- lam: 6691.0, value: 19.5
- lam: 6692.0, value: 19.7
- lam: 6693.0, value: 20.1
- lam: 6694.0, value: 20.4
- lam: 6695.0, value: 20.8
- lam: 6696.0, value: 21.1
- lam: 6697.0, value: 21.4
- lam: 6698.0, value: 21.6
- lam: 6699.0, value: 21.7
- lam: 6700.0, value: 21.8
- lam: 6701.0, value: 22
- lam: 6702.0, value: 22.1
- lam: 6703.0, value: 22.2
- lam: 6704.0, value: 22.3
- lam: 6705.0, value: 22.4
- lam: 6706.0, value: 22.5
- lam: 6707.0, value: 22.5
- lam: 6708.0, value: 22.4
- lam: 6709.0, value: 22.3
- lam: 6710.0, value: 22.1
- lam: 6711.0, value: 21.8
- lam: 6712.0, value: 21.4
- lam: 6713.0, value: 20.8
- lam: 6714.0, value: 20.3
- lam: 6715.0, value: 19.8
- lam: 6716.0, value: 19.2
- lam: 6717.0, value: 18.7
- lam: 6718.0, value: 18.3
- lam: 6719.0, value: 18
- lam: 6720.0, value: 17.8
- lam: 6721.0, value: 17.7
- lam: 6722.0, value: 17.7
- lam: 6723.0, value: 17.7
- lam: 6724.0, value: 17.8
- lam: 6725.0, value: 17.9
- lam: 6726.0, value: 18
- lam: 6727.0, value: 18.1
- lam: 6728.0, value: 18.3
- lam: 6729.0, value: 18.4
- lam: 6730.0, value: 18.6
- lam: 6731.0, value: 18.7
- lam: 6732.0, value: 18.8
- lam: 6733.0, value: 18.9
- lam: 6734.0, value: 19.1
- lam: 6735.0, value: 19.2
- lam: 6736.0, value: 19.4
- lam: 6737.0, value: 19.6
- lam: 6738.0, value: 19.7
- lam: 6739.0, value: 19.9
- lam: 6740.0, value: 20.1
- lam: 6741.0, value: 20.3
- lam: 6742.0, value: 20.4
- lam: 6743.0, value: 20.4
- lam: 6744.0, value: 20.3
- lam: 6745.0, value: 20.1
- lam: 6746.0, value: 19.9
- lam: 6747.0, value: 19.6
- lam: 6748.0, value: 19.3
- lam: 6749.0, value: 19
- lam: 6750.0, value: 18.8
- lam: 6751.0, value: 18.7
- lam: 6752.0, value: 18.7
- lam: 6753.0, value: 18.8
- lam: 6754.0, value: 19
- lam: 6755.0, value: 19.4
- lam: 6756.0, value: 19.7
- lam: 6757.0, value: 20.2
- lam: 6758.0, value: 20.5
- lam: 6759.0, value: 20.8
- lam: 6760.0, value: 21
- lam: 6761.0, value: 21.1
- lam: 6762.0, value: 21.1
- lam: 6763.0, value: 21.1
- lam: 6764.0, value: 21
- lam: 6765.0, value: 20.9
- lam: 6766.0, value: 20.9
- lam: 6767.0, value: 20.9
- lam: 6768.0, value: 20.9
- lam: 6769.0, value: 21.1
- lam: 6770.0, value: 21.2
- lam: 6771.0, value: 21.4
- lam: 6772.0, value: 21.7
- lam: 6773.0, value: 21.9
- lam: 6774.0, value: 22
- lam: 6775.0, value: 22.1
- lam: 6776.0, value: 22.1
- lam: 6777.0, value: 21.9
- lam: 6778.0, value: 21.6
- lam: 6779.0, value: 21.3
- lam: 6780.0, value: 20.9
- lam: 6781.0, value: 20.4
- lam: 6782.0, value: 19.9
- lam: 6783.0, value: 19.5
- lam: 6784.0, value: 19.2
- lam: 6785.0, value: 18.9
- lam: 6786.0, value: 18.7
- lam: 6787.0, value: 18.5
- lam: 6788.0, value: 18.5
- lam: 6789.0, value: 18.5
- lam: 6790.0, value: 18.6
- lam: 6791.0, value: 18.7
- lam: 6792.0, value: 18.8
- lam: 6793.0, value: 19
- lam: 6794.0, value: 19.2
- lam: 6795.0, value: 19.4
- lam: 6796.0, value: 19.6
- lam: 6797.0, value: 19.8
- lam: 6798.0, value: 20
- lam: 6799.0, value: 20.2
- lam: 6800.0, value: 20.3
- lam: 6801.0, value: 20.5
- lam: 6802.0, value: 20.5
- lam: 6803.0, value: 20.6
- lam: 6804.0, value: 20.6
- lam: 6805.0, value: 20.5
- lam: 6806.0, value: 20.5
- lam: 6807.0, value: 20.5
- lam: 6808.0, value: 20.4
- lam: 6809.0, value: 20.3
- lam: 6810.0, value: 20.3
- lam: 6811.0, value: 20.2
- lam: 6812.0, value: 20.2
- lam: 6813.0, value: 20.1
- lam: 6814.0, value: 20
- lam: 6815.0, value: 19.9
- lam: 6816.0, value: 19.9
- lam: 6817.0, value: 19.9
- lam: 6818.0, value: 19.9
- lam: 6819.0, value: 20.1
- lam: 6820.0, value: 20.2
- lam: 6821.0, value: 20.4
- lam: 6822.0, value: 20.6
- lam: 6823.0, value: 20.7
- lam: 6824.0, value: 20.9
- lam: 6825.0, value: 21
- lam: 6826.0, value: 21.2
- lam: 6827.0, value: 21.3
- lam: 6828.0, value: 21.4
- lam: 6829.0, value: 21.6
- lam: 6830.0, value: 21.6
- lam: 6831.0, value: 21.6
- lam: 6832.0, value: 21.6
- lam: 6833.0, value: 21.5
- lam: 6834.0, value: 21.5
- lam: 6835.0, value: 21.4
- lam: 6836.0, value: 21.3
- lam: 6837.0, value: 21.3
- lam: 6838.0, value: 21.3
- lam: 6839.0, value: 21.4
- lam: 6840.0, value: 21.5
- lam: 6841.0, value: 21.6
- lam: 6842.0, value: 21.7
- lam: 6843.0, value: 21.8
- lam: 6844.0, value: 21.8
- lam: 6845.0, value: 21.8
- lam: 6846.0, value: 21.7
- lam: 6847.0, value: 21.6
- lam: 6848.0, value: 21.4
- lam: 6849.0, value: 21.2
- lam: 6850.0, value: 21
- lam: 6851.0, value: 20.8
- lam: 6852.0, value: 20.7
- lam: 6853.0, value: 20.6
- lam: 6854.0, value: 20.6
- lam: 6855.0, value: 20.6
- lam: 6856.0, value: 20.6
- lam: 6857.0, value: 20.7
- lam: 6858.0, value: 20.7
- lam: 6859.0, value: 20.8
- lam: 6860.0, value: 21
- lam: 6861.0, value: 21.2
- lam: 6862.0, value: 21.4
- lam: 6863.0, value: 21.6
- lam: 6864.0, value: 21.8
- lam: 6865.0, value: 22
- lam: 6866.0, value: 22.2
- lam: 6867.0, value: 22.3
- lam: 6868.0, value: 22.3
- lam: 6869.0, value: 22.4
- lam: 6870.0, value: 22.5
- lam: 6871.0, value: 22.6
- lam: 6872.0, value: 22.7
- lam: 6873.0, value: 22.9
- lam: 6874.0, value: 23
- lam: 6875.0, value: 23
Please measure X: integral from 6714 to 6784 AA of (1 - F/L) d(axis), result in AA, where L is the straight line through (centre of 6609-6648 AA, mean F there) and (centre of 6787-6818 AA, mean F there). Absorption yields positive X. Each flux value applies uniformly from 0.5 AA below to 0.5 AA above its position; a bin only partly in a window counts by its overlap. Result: 6.14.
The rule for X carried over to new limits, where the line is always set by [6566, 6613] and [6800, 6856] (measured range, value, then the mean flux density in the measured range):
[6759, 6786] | 2.35 AA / 21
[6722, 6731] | 2.39 AA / 18.1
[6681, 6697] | 3.83 AA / 19.8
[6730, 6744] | 2.71 AA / 19.6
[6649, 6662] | 2.72 AA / 21.6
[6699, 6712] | 1.68 AA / 22.2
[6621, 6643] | 1.92 AA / 25.7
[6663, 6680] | 1.89 AA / 23.7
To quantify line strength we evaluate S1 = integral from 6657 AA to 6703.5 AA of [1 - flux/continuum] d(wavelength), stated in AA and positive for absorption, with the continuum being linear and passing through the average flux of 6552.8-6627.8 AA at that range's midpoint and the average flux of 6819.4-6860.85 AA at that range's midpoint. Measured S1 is 8.28 AA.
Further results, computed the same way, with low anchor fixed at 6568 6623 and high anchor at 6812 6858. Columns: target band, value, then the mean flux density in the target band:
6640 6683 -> 6.2 AA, 23.1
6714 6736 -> 5.6 AA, 18.5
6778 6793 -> 2.2 AA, 19.4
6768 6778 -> 0.6 AA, 21.7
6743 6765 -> 3.5 AA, 19.9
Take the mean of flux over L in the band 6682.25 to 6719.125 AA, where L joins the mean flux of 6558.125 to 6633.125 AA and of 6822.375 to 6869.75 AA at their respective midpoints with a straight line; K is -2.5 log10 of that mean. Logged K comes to 0.243 mag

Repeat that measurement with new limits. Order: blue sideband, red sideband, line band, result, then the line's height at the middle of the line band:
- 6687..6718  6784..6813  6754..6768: -0.02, 20.2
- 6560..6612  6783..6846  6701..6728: 0.22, 24.6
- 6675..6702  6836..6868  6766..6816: 0.05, 21.1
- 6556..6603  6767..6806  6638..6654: 0.13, 27.1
